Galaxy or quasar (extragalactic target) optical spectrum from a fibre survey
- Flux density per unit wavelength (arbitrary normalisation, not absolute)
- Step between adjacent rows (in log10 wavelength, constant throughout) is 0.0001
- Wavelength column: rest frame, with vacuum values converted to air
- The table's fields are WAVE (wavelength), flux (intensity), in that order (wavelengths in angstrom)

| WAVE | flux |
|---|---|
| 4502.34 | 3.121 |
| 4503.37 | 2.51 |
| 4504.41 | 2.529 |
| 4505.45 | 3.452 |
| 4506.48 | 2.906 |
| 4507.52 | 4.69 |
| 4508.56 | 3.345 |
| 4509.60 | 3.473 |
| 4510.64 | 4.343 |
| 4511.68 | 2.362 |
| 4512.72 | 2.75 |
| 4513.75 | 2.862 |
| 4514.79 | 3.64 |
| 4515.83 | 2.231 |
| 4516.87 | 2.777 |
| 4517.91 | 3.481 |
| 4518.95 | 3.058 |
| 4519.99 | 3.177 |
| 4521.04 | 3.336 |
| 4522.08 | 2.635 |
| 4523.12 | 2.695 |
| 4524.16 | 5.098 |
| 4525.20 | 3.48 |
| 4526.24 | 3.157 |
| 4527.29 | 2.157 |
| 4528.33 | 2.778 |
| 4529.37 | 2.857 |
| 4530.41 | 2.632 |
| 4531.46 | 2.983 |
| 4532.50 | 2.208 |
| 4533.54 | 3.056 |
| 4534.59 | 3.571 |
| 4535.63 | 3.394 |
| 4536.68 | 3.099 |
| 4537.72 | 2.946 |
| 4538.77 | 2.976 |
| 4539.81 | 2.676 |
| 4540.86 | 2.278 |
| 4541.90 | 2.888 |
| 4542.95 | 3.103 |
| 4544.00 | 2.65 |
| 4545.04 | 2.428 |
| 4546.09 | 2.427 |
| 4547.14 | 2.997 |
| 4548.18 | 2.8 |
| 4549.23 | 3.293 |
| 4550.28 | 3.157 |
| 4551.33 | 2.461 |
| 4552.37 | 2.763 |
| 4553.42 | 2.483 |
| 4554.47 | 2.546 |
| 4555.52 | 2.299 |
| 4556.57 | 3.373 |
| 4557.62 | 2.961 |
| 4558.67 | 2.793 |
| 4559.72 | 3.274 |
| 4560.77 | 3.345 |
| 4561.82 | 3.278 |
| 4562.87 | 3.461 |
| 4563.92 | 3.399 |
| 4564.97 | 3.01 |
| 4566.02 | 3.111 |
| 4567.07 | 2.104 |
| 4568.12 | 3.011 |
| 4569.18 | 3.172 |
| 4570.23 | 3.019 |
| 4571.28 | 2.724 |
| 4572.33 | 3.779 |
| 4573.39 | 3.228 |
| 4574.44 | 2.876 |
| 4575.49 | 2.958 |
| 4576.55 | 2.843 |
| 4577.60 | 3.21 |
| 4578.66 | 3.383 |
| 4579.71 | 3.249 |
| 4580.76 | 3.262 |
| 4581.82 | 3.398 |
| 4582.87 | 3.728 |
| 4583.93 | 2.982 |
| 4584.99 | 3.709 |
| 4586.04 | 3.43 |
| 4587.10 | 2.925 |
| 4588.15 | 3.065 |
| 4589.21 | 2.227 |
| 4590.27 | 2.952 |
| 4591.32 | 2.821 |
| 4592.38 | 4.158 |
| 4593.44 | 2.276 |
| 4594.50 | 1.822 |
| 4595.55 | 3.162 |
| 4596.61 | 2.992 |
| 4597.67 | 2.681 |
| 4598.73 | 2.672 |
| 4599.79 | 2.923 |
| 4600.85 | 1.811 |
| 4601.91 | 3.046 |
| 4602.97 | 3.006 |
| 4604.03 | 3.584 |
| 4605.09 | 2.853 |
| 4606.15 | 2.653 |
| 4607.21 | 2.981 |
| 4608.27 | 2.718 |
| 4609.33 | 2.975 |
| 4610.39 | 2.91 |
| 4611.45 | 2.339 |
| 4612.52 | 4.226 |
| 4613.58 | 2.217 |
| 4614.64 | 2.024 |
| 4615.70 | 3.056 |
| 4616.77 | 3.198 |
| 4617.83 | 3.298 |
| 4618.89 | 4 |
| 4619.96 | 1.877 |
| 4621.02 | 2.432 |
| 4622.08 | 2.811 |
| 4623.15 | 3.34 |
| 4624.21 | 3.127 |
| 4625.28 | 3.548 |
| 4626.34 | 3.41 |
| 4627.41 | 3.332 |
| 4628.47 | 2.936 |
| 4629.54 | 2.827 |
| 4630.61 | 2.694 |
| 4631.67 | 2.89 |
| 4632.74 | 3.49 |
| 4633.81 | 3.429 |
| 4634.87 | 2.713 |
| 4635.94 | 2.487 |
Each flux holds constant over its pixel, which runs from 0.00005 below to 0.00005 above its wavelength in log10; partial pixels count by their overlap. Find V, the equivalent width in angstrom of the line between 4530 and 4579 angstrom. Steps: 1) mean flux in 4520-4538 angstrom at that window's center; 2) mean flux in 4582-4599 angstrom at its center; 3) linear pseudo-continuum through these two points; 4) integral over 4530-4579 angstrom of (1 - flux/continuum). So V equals 1.4 angstrom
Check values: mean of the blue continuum 3.07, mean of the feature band 2.94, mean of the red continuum 2.99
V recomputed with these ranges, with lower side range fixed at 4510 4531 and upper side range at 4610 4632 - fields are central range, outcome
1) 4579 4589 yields -0.9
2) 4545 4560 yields 1.2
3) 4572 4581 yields -0.5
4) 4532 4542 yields 0.5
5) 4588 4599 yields 0.8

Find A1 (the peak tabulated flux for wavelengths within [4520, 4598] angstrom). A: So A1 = 5.098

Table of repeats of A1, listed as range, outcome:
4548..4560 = 3.373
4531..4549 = 3.571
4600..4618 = 4.226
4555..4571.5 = 3.461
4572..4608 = 4.158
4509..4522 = 4.343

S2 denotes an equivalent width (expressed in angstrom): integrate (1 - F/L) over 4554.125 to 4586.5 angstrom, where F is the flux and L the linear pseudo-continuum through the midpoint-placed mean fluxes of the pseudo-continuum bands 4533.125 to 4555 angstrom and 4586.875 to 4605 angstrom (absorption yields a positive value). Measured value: -3.3 angstrom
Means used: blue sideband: 2.85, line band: 3.13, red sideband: 2.83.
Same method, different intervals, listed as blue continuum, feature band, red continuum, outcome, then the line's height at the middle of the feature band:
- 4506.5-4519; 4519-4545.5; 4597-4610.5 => 1.5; 3.16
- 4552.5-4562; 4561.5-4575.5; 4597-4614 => -0.9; 2.89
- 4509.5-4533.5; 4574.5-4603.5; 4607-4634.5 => 0.3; 3.02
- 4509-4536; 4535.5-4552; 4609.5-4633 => 1.2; 3.06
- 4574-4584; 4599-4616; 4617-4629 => 1.7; 3.14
